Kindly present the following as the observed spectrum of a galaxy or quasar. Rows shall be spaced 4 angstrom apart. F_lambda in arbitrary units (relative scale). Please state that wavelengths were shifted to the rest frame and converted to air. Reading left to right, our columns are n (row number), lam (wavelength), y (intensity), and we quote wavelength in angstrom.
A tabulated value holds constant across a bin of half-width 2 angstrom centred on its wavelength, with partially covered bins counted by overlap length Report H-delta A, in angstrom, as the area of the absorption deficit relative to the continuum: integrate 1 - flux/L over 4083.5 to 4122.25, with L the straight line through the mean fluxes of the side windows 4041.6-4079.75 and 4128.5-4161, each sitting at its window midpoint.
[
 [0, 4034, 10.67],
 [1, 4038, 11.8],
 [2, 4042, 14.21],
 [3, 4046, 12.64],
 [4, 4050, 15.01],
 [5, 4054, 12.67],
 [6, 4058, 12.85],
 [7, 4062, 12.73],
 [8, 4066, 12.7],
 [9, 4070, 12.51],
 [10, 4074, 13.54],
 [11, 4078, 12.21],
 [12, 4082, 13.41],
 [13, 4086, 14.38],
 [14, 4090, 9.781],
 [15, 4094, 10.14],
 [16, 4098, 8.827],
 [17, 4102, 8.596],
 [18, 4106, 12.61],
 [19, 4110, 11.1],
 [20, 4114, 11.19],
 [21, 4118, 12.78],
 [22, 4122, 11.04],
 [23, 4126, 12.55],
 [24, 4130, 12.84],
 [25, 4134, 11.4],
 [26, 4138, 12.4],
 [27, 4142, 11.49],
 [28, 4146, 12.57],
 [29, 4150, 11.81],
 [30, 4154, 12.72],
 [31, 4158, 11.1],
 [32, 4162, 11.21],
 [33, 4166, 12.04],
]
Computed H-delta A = 4.5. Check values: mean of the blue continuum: 13.1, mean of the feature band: 11.1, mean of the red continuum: 12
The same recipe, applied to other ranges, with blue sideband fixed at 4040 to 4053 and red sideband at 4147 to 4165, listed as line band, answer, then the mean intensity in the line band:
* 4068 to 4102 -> 3.8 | 11.7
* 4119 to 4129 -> 0.3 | 12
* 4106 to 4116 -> 0.9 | 11.4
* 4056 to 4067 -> 0.7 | 12.8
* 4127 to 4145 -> 0.1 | 12.1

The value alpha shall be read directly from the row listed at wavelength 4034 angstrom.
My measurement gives 10.67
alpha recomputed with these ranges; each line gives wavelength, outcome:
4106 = 12.61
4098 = 8.827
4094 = 10.14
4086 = 14.38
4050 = 15.01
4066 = 12.7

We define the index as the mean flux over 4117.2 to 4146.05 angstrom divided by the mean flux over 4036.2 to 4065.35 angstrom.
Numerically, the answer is 0.9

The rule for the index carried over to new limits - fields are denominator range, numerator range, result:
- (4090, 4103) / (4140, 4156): 1.30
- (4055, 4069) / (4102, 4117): 0.89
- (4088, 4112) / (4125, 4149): 1.20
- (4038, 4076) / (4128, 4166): 0.91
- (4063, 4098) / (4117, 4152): 0.99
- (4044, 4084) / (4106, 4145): 0.92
